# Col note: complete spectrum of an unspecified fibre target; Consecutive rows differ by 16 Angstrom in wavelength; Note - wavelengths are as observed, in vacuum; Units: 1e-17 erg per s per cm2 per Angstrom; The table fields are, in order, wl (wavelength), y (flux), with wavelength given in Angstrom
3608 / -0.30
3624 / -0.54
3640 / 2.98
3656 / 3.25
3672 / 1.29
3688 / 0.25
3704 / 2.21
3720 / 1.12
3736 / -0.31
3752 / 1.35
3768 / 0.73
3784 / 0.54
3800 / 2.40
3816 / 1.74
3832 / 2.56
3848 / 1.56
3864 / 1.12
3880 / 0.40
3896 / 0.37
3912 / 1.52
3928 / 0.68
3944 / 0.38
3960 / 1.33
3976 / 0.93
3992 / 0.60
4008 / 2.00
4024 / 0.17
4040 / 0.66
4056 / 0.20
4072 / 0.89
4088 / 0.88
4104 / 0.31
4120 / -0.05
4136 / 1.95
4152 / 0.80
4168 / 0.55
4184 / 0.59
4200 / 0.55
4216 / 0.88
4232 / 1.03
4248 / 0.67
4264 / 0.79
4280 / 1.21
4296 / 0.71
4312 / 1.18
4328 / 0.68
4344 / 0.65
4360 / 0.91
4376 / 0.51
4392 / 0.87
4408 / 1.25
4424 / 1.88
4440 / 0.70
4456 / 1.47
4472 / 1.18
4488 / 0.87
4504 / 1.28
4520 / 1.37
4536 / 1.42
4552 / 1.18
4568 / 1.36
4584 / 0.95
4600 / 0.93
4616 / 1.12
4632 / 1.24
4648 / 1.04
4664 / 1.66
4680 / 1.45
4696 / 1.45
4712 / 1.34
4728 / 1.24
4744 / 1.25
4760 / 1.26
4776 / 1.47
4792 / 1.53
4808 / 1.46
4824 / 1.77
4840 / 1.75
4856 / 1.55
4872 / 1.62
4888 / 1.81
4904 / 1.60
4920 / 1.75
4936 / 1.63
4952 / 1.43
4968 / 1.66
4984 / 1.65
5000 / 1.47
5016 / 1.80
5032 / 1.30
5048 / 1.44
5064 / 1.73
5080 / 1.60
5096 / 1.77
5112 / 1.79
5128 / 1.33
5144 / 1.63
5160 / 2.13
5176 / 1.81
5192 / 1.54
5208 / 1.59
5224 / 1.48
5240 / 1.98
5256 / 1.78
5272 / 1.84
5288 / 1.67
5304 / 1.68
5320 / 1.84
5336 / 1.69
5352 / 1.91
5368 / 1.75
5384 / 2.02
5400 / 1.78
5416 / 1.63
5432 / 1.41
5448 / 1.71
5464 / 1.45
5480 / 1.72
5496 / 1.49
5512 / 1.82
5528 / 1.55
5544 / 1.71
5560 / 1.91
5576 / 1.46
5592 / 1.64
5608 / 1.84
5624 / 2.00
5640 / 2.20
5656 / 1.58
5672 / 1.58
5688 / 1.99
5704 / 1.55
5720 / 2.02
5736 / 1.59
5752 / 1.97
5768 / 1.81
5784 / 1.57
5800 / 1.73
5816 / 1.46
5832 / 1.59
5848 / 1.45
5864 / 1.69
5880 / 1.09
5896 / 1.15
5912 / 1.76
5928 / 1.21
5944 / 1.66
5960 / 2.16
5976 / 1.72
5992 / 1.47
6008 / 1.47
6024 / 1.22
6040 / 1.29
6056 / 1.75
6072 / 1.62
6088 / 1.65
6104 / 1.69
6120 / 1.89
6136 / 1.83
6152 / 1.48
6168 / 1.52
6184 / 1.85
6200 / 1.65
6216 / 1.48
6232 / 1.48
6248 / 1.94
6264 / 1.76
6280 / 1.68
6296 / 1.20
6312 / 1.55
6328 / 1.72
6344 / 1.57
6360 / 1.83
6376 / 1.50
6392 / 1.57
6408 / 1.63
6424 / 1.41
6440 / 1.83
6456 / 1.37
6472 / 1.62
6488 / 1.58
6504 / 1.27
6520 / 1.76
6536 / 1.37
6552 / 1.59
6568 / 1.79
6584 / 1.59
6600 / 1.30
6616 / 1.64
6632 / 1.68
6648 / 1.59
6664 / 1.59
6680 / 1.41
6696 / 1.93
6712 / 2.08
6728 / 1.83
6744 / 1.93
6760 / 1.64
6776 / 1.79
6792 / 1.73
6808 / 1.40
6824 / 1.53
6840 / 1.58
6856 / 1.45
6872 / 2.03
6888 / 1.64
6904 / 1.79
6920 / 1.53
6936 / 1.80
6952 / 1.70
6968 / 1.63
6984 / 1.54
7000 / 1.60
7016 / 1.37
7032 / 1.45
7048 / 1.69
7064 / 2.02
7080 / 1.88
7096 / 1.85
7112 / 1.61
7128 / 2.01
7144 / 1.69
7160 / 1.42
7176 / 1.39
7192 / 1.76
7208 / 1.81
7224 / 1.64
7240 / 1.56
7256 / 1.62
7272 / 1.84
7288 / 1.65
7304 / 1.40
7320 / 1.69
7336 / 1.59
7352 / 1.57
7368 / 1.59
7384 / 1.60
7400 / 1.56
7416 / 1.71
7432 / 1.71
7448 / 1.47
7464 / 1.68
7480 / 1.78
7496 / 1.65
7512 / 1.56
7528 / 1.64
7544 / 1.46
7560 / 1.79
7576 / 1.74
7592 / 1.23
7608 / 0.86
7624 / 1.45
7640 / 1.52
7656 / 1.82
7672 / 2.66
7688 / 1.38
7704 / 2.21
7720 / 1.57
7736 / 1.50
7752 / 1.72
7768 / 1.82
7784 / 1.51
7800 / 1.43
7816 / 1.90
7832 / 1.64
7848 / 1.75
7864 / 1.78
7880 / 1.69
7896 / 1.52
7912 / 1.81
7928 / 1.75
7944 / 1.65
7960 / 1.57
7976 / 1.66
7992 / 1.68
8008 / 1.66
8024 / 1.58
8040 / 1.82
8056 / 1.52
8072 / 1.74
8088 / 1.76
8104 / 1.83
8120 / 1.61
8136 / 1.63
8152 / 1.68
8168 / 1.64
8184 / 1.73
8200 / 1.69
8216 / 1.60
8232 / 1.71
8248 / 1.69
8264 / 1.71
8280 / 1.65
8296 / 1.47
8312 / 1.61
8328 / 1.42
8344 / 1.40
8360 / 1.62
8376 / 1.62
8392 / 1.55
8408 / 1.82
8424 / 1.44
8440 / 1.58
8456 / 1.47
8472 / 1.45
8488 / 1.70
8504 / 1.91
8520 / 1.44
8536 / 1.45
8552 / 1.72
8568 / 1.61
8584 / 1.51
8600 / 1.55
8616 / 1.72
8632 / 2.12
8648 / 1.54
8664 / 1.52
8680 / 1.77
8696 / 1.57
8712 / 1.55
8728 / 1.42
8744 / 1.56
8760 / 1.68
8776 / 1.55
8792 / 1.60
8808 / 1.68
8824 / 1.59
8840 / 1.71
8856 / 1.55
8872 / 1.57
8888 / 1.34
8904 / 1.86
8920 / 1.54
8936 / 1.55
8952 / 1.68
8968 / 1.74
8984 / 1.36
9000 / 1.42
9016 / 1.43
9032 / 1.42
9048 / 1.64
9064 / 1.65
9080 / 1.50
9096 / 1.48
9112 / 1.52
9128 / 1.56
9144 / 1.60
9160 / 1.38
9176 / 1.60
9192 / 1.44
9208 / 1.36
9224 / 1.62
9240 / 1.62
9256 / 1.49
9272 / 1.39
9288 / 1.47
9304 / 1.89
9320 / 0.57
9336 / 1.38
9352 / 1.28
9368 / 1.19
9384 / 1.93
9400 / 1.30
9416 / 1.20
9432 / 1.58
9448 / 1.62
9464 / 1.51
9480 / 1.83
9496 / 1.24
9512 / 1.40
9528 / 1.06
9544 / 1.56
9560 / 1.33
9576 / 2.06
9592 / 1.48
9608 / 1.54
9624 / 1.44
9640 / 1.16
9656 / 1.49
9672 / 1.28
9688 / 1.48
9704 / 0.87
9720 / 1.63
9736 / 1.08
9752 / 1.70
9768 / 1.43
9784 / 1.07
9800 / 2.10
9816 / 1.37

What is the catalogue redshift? 0.169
